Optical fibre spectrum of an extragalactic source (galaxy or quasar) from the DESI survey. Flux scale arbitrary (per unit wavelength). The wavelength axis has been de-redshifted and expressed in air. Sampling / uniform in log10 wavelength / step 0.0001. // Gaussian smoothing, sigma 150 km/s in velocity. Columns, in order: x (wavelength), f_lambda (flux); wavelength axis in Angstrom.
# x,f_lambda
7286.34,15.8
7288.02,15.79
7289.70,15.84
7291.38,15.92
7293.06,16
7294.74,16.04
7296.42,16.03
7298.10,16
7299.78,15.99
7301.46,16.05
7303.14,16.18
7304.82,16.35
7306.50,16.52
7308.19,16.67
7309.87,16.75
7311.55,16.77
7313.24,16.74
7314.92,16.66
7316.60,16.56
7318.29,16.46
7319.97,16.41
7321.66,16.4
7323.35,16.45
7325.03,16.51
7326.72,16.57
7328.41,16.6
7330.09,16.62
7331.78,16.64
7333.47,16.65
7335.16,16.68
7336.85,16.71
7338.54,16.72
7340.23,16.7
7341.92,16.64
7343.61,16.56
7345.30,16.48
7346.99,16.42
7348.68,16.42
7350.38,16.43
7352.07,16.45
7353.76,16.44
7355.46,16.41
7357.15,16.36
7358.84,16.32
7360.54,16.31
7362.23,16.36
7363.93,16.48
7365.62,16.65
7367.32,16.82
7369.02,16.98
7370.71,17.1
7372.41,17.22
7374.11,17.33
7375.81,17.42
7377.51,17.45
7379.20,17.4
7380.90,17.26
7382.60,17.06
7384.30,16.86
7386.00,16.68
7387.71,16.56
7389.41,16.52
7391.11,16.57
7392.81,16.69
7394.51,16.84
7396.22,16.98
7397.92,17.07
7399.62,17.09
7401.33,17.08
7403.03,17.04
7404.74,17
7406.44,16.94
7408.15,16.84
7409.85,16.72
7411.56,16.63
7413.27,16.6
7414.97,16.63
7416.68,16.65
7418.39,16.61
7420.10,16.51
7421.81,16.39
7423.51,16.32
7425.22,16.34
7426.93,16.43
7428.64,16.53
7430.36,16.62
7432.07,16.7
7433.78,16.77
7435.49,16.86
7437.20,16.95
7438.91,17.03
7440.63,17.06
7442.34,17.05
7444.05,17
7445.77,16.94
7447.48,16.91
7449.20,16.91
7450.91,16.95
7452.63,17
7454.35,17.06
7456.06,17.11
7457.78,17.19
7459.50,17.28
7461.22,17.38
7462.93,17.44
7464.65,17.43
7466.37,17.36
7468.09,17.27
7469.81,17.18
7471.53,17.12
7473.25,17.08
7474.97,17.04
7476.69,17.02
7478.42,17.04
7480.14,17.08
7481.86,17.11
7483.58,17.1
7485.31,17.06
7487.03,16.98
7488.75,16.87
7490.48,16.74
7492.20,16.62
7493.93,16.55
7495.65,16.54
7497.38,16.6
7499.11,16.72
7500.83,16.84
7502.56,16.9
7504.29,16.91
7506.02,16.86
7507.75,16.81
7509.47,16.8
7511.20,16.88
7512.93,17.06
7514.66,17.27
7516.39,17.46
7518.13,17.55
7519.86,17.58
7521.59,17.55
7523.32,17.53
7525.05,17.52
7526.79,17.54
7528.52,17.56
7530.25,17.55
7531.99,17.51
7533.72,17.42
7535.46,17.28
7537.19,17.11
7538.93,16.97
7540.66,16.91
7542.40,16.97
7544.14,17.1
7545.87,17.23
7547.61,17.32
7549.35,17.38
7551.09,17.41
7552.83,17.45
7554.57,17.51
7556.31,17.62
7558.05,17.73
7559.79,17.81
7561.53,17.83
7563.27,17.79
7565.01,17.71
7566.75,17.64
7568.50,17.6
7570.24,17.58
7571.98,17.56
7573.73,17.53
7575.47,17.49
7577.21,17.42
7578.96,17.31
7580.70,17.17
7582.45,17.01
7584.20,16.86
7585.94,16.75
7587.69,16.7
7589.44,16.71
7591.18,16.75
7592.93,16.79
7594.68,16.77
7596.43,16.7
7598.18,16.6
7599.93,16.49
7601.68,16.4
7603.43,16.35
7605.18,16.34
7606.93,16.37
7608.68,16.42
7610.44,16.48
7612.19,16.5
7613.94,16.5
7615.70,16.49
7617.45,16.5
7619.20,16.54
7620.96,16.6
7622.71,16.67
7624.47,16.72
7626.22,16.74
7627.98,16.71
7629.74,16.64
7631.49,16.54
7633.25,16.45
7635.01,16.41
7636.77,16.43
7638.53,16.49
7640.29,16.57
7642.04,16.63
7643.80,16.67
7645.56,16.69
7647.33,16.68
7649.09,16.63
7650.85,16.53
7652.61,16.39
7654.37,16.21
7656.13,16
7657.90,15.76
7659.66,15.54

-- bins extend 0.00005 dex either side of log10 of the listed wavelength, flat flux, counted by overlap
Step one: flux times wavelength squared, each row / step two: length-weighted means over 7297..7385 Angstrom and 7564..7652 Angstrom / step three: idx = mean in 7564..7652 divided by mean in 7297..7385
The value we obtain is 1.1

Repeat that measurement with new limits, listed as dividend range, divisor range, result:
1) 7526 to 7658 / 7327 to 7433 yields 1.07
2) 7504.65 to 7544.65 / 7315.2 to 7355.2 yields 1.10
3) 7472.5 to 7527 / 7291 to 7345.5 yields 1.09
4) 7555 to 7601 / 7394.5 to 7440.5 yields 1.07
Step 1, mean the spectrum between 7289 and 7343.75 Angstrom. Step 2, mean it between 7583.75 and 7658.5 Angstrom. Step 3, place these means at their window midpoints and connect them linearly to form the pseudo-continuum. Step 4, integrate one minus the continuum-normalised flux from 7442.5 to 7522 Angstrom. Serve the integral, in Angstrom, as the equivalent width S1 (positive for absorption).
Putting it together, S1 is -2.7 Angstrom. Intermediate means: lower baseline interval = 16.4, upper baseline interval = 16.5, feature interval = 17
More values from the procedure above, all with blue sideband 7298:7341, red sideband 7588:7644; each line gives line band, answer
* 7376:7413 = -0.9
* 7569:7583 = -0.7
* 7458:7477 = -0.8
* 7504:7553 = -2.1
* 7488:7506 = -0.2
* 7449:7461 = -0.4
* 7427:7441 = -0.2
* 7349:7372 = 0.0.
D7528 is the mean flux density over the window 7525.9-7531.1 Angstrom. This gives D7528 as 17.5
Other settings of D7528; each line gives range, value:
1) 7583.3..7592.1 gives 16.8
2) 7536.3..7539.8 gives 17.1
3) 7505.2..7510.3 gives 16.8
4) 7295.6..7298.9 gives 16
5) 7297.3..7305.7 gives 16.1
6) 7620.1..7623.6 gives 16.6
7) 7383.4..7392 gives 16.6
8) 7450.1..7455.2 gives 17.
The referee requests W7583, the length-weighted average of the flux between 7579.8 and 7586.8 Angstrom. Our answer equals 17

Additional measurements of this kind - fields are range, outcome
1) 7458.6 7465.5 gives 17.4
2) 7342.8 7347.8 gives 16.5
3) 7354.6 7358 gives 16.4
